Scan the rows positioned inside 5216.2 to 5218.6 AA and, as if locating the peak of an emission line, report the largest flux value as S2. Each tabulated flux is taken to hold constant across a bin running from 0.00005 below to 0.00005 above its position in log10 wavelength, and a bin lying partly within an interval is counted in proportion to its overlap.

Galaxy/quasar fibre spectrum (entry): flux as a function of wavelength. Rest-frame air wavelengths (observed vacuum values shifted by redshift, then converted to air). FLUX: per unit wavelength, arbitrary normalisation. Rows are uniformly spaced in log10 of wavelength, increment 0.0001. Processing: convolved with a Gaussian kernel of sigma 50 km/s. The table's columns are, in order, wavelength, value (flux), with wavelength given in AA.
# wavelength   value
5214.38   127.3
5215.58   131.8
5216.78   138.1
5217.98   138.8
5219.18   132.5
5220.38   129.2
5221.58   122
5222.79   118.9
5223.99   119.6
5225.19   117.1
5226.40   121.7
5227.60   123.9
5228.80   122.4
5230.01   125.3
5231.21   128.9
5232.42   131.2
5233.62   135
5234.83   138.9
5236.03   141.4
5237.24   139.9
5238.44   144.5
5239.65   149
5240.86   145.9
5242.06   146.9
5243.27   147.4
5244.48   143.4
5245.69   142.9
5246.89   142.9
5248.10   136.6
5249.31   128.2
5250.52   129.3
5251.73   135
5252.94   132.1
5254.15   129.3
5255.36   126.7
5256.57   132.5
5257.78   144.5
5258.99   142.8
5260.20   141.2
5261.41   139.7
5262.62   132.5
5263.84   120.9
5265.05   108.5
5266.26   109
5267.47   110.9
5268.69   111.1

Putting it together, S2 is 138.8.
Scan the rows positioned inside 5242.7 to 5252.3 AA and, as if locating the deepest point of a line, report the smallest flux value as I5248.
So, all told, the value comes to 128.2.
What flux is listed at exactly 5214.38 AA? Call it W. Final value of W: 127.3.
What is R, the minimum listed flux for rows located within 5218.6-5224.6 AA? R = 118.9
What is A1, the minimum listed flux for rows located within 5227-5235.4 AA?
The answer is 122.4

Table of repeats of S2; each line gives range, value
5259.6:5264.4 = 141.2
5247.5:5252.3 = 136.6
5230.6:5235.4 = 138.9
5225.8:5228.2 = 123.9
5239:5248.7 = 149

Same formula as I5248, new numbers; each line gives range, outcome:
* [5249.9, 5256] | 126.7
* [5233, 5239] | 135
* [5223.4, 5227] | 117.1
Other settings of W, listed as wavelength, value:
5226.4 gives 121.7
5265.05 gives 108.5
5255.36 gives 126.7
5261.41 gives 139.7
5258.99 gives 142.8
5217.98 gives 138.8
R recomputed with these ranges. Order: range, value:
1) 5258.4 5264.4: 120.9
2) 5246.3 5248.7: 136.6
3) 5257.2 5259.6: 142.8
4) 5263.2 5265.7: 108.5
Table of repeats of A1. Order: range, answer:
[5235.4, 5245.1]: 139.9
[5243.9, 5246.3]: 142.9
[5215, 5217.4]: 131.8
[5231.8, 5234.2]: 131.2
